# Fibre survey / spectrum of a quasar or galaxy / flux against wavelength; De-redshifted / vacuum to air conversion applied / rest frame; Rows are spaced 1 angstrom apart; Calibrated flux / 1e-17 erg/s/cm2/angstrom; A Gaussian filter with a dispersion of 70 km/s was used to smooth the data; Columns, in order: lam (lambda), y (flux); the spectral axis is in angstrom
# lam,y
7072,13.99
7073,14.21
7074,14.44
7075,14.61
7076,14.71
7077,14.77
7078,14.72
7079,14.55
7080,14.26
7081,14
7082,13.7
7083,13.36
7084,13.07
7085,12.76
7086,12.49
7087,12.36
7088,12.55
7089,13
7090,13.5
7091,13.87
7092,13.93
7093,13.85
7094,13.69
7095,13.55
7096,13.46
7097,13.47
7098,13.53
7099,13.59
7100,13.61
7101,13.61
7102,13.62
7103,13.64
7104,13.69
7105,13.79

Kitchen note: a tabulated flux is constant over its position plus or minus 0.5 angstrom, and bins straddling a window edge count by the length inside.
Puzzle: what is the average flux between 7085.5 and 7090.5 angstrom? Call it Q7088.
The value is 12.8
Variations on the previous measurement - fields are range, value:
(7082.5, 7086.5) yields 12.9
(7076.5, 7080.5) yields 14.6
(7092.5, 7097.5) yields 13.6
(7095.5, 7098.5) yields 13.5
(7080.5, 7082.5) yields 13.8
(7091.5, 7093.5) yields 13.9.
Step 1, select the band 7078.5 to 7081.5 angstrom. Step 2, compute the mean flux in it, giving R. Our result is 14.3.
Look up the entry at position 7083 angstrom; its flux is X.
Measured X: 13.36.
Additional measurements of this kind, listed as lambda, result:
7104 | 13.69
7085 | 12.76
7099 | 13.59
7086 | 12.49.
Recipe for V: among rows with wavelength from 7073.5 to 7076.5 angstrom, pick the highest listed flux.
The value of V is 14.71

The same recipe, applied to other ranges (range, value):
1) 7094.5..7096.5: 13.55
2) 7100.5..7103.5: 13.64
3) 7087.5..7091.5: 13.87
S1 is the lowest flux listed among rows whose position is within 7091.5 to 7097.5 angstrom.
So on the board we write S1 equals 13.46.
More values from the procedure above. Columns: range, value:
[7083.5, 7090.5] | 12.36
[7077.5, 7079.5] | 14.55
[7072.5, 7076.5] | 14.21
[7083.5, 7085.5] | 12.76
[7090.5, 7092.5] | 13.87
